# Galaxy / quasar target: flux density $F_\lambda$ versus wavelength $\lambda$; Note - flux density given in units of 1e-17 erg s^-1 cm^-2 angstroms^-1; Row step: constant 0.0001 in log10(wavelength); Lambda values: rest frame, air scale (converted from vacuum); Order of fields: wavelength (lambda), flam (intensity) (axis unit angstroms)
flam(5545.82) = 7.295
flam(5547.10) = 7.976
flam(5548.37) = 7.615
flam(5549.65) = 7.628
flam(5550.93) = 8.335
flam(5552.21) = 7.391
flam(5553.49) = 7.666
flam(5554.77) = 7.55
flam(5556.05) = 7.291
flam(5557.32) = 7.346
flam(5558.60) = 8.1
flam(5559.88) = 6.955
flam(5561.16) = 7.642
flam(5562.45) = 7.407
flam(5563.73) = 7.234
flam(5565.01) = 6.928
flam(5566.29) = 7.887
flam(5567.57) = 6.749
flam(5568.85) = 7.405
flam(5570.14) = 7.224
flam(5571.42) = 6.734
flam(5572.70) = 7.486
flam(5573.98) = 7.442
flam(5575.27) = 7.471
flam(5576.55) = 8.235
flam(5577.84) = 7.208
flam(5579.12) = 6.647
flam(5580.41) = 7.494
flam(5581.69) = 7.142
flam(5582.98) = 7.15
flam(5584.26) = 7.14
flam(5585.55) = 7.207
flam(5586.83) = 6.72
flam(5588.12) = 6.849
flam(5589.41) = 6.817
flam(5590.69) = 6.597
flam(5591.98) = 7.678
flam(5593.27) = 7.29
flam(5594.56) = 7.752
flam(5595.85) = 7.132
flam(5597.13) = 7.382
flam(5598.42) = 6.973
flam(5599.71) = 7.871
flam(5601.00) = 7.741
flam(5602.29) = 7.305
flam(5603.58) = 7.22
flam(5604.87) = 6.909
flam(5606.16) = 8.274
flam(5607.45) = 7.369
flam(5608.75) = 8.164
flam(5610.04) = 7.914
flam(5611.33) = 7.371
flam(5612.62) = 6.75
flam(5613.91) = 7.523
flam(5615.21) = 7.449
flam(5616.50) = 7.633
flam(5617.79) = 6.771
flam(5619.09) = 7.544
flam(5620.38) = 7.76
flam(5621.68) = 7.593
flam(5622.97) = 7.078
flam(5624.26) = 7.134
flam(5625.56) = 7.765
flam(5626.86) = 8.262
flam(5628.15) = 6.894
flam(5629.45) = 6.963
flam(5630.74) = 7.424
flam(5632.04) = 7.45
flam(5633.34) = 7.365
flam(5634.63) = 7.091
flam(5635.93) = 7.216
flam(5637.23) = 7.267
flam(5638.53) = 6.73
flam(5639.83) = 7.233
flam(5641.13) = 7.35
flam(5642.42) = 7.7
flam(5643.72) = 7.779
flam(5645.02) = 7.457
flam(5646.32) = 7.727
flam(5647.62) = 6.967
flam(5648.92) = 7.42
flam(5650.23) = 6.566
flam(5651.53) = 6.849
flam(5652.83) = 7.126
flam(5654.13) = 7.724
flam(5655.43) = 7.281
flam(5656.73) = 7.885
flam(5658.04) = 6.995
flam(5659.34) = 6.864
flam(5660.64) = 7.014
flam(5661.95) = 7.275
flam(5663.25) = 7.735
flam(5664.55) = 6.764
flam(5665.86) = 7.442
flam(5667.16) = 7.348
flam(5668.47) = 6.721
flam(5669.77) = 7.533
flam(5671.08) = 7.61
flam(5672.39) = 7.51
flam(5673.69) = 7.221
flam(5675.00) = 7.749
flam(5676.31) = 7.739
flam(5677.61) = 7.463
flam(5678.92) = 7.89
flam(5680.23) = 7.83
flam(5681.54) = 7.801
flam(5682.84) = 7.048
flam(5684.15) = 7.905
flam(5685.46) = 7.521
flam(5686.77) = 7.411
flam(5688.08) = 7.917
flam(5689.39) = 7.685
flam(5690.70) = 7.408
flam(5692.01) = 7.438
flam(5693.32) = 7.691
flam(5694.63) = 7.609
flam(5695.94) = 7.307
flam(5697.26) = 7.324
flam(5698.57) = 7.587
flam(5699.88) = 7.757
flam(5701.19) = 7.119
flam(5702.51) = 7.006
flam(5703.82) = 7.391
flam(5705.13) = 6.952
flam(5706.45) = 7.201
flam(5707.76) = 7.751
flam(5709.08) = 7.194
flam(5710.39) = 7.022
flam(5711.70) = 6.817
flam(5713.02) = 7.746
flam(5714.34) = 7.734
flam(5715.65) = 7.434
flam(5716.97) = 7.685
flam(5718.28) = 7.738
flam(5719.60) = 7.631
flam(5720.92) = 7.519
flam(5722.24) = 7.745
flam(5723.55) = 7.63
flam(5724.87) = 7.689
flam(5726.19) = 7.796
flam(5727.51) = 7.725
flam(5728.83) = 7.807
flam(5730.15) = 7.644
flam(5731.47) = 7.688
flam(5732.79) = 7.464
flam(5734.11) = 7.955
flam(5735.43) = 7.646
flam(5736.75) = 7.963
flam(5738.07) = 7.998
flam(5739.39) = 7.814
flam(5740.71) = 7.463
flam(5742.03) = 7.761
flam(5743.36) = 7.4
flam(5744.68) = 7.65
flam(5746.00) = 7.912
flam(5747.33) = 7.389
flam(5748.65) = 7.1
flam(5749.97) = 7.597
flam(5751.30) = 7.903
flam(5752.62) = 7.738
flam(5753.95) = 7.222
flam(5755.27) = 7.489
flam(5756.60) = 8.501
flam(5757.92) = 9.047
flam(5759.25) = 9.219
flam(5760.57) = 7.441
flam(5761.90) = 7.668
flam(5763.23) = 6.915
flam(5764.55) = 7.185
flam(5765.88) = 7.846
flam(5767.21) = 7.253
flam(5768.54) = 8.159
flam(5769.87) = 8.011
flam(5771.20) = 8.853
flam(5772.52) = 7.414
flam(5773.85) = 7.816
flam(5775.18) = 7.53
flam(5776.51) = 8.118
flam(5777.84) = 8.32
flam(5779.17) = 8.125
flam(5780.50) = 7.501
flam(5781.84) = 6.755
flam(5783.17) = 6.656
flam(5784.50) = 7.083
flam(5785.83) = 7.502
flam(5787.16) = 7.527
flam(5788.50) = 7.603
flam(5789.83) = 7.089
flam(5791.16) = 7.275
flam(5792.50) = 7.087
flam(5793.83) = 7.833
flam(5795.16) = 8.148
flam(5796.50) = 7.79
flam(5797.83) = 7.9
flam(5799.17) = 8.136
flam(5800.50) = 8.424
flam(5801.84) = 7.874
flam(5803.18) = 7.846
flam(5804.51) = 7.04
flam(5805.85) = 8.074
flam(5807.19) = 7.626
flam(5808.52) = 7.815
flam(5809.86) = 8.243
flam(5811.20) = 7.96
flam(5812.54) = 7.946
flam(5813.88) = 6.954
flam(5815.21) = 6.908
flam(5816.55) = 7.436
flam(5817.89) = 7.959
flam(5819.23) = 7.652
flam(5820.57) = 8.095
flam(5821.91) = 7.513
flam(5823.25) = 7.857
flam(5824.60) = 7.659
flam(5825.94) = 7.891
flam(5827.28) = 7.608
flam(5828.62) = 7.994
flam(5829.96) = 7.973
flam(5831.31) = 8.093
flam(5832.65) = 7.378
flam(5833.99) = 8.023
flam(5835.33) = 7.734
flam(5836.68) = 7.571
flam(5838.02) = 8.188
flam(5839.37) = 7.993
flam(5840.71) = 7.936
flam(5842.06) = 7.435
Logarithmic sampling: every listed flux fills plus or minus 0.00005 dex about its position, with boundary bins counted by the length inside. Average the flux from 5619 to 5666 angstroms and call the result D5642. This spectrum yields 7.31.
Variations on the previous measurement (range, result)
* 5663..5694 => 7.51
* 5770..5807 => 7.68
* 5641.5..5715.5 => 7.4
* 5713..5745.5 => 7.69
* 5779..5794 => 7.29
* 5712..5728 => 7.65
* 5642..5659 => 7.33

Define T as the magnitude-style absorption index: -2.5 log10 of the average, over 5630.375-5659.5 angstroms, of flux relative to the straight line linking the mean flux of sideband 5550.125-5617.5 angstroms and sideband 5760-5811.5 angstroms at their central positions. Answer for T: 0.03 mag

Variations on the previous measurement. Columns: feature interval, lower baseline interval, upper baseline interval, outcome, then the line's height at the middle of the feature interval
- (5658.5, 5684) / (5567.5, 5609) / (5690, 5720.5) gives 0.00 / 7.38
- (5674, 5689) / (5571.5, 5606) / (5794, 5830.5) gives -0.02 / 7.49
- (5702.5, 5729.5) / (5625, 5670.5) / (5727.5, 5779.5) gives 0.02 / 7.62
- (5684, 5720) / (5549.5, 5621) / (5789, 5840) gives 0.02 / 7.56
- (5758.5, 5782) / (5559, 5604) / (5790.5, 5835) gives -0.02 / 7.67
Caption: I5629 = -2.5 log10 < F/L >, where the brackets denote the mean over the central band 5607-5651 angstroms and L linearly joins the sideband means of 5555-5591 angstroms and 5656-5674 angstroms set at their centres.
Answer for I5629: -0.02 mag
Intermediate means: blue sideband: 7.24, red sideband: 7.28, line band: 7.37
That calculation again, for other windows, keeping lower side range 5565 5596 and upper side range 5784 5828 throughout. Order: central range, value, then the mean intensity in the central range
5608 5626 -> -0.02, 7.45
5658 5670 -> 0.03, 7.17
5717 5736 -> -0.02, 7.69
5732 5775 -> -0.03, 7.77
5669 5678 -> -0.02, 7.54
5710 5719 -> 0.00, 7.47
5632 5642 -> 0.02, 7.21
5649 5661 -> 0.03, 7.16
